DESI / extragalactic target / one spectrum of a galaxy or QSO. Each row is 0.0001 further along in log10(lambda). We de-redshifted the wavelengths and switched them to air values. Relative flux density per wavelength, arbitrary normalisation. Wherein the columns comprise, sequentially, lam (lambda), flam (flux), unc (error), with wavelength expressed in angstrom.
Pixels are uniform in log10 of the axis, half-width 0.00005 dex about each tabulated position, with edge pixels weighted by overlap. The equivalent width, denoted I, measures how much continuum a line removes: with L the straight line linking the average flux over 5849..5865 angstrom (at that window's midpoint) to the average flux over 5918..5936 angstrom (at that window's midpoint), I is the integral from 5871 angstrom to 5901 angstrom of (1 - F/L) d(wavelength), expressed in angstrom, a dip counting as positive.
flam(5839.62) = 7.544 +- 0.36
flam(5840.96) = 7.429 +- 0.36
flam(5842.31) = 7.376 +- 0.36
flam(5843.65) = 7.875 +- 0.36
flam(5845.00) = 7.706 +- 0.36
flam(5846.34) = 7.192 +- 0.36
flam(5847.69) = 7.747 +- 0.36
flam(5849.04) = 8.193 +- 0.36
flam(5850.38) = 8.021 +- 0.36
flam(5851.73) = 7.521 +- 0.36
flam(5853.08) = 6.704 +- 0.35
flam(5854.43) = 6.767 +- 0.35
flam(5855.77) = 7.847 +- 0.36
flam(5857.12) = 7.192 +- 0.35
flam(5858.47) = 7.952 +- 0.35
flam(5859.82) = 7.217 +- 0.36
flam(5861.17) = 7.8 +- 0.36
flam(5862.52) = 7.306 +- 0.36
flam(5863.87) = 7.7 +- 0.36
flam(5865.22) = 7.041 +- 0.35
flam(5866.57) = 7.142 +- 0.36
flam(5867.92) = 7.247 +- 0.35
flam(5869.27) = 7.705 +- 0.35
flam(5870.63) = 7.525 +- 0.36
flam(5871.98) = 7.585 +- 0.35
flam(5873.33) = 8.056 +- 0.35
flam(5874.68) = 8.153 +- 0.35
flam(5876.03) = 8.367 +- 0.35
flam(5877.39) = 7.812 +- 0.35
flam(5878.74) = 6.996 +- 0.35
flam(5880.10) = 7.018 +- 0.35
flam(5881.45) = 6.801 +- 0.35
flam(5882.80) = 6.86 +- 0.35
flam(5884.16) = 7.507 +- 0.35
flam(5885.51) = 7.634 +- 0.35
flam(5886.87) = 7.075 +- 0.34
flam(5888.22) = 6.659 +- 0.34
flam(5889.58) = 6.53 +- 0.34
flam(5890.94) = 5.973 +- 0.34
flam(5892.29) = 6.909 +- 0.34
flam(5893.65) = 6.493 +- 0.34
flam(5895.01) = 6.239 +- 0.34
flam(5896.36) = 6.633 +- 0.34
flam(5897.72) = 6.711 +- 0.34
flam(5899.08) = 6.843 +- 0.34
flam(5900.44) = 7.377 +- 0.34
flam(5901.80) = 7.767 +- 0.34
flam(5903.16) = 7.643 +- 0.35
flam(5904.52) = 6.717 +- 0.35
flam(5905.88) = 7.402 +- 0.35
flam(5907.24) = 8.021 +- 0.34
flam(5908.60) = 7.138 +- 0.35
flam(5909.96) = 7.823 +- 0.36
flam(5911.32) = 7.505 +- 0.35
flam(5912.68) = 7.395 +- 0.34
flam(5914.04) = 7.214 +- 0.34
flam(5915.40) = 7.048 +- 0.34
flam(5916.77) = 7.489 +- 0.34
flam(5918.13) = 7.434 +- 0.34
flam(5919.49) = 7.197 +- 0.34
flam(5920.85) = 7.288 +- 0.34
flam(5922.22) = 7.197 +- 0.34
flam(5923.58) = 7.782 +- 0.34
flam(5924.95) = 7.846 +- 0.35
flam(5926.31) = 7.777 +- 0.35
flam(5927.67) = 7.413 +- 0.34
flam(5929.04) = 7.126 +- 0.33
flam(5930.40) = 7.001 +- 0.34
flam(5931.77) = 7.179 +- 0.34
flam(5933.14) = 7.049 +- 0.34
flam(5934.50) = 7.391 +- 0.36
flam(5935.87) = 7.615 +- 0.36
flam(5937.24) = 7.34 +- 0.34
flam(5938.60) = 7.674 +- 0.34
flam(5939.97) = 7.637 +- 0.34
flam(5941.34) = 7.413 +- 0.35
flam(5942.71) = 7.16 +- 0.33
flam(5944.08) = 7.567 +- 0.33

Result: 1.3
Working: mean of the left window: 7.48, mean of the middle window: 7.11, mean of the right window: 7.37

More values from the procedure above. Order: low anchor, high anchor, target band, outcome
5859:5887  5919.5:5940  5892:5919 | 0.86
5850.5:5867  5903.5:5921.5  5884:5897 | 1.12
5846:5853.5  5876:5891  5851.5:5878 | -0.58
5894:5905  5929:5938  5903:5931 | -1.09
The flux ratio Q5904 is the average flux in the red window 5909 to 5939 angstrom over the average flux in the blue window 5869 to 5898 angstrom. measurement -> 1.0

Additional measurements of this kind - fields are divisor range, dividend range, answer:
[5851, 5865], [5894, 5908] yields 0.96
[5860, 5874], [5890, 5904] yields 0.91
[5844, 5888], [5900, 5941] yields 0.99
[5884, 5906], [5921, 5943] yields 1.07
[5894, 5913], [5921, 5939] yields 1.03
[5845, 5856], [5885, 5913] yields 0.94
